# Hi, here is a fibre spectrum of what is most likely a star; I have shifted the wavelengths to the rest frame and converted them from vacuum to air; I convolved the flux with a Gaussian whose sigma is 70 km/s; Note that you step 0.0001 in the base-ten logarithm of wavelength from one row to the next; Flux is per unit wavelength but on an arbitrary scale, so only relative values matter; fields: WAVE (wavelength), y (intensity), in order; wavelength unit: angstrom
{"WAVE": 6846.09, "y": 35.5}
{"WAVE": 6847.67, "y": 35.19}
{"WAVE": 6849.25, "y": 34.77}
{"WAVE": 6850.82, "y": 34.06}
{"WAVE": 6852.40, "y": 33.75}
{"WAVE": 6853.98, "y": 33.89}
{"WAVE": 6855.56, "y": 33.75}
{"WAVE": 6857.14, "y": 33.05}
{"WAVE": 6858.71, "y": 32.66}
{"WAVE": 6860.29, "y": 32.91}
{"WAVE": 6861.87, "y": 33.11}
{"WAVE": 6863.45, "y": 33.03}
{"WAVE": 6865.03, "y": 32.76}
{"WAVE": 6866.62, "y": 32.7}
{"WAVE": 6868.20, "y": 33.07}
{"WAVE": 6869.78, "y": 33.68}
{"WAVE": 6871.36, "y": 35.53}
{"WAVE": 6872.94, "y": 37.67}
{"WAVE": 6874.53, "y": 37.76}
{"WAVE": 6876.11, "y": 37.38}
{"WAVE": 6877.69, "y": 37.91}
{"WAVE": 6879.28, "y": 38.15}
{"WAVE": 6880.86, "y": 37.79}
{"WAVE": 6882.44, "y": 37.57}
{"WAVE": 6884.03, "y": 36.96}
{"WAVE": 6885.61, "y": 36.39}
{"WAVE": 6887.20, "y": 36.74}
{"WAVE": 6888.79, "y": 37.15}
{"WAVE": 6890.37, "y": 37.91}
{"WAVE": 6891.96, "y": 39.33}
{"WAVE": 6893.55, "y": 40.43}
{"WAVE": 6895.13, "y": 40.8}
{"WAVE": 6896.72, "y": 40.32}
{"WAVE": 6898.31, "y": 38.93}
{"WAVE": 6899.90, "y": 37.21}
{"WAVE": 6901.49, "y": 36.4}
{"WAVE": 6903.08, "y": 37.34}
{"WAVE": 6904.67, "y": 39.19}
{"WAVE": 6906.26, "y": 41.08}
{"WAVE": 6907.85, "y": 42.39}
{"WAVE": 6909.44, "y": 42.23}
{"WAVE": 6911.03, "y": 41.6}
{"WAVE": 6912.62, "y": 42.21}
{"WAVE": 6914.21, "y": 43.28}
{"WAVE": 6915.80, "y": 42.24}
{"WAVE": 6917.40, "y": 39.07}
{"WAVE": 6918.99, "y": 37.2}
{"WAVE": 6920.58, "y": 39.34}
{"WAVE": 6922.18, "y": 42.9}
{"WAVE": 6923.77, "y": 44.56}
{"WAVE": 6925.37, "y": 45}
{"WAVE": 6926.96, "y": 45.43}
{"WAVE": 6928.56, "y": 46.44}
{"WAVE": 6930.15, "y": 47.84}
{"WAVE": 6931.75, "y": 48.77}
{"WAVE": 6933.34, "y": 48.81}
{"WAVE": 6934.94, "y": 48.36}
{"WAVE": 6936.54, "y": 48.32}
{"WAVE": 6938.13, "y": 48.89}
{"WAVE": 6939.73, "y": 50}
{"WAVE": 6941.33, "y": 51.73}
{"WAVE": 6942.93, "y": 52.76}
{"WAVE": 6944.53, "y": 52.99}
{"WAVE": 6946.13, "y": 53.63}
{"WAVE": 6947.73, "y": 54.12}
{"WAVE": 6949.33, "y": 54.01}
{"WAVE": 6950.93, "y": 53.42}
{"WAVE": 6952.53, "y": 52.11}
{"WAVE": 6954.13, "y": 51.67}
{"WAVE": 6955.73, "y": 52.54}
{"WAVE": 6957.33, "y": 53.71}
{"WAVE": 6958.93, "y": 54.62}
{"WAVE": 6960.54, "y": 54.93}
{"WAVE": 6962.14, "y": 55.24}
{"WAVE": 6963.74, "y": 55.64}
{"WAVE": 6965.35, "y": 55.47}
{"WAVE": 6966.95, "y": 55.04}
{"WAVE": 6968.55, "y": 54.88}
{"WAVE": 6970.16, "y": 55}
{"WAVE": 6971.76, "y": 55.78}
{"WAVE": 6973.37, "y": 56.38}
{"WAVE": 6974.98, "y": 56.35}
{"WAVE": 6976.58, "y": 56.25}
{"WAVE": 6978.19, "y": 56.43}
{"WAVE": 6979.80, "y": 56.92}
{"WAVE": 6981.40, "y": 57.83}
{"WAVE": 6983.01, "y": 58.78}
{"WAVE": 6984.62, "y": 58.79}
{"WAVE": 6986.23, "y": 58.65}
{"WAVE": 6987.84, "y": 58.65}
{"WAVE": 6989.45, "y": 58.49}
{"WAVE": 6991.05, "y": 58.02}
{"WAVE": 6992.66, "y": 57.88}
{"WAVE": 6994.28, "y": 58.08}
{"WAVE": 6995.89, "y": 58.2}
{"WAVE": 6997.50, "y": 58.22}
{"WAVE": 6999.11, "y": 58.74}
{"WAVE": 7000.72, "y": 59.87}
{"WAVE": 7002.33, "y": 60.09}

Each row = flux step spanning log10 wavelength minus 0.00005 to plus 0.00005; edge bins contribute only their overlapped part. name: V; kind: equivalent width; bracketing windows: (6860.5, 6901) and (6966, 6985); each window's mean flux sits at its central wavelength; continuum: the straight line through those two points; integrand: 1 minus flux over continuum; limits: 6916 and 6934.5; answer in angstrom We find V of 0.8 angstrom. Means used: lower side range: 36.7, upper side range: 56.5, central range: 44.1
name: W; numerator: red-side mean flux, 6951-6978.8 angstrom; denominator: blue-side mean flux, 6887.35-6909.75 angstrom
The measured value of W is 1.40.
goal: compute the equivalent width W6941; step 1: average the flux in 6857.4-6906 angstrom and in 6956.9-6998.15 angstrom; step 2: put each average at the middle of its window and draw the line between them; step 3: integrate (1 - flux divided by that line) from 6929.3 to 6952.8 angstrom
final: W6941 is -0.9 angstrom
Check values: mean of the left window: 36.6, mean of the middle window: 51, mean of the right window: 56.7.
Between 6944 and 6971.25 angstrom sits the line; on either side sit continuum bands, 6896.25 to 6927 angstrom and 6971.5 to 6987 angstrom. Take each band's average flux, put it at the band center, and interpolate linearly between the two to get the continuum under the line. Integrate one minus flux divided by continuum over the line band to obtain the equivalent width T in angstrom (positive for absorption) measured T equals -1.1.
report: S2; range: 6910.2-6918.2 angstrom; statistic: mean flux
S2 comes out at 41.7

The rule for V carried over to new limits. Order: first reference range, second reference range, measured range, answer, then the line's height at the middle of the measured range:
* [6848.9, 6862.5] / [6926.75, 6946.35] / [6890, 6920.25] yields 2.3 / 43.3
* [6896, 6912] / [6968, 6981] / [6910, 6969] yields -1.3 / 47.9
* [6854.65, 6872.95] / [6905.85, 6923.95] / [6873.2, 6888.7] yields -0.5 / 36.2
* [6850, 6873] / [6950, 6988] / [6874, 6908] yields 1.0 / 39.6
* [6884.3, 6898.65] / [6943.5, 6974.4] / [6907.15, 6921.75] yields 0.9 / 43.9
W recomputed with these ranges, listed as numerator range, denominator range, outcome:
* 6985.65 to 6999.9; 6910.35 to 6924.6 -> 1.41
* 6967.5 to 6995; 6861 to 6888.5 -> 1.60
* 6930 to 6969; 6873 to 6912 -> 1.35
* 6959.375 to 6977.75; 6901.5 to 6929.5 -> 1.33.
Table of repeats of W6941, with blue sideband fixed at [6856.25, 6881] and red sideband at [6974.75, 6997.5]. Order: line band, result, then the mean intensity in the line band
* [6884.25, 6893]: 0.28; 37.5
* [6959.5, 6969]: -0.29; 55.2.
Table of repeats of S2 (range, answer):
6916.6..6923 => 39.7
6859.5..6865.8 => 33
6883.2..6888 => 36.6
